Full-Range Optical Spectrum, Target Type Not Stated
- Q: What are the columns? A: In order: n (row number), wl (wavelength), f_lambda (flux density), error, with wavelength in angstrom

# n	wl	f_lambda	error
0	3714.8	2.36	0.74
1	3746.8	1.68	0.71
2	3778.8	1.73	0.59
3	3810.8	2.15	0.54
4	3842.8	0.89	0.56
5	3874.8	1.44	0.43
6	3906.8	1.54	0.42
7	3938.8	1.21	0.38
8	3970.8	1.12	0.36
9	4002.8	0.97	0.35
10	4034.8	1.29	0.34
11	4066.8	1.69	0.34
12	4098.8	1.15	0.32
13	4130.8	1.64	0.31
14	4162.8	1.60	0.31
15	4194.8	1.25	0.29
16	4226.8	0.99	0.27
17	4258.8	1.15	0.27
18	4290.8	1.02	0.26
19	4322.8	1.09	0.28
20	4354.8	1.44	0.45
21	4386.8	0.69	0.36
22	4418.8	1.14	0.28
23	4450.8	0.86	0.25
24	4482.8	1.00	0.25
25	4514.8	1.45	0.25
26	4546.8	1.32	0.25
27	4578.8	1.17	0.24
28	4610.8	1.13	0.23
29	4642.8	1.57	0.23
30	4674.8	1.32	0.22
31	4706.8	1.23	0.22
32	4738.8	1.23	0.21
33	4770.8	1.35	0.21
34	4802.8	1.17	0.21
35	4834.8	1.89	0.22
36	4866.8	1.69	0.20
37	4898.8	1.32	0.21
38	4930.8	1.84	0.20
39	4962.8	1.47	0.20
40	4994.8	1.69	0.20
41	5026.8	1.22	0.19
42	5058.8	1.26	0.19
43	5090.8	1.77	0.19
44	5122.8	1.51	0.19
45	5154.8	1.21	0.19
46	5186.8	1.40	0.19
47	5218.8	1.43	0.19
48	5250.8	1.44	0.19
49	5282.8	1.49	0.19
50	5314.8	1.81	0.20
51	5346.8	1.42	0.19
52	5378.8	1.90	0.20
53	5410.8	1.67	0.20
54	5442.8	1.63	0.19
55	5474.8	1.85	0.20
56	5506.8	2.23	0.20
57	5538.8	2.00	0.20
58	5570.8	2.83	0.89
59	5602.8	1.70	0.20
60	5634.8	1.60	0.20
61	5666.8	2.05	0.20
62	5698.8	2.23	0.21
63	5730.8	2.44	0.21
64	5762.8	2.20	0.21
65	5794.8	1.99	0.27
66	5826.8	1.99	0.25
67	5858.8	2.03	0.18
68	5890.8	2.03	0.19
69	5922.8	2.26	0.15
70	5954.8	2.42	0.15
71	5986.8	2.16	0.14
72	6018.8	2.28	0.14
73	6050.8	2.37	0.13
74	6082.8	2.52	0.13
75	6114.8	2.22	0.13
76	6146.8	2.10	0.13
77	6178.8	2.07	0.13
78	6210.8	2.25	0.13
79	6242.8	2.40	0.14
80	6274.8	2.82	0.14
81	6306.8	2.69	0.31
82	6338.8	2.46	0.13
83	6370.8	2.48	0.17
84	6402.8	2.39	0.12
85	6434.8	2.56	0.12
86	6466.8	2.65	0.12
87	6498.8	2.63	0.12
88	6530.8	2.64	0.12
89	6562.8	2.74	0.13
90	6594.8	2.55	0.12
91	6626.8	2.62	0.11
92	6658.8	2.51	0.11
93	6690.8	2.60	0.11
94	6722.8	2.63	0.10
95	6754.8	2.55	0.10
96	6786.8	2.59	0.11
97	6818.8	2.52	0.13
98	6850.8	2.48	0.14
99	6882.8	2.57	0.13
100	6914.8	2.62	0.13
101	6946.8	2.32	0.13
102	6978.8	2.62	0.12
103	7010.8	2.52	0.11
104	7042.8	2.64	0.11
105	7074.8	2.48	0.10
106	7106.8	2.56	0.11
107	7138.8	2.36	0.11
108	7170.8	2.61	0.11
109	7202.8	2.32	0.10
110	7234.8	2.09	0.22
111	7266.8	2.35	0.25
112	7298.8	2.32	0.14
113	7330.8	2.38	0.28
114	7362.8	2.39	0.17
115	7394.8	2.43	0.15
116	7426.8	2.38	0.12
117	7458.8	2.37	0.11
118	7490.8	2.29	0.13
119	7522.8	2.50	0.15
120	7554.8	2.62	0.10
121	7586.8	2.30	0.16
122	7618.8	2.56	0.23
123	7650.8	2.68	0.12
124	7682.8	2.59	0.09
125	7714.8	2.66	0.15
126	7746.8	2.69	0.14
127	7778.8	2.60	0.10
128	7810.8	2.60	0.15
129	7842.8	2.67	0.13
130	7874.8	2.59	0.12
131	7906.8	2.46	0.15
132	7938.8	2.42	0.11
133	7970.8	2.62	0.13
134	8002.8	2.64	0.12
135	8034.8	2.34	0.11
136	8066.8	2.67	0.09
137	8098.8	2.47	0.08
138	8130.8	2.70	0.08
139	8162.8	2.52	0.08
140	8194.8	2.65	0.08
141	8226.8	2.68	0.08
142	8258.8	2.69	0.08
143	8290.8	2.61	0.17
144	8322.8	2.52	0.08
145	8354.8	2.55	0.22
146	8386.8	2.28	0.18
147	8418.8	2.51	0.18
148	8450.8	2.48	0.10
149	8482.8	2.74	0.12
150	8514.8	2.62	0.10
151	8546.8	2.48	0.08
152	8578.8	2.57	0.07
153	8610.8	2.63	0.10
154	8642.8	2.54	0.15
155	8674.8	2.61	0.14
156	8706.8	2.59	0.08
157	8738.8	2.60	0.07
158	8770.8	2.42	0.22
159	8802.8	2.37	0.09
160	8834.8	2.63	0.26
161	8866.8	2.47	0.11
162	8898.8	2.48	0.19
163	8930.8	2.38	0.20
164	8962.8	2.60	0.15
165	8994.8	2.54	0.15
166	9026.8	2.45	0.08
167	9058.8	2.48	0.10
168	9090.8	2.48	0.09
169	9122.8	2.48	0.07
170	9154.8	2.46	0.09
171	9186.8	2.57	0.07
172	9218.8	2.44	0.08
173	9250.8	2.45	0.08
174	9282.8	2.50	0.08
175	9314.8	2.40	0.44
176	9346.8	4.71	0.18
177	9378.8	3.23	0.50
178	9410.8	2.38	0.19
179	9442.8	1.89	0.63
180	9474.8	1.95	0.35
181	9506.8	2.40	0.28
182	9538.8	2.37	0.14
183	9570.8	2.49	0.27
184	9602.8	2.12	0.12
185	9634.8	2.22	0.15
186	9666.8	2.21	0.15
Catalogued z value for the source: 0.423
